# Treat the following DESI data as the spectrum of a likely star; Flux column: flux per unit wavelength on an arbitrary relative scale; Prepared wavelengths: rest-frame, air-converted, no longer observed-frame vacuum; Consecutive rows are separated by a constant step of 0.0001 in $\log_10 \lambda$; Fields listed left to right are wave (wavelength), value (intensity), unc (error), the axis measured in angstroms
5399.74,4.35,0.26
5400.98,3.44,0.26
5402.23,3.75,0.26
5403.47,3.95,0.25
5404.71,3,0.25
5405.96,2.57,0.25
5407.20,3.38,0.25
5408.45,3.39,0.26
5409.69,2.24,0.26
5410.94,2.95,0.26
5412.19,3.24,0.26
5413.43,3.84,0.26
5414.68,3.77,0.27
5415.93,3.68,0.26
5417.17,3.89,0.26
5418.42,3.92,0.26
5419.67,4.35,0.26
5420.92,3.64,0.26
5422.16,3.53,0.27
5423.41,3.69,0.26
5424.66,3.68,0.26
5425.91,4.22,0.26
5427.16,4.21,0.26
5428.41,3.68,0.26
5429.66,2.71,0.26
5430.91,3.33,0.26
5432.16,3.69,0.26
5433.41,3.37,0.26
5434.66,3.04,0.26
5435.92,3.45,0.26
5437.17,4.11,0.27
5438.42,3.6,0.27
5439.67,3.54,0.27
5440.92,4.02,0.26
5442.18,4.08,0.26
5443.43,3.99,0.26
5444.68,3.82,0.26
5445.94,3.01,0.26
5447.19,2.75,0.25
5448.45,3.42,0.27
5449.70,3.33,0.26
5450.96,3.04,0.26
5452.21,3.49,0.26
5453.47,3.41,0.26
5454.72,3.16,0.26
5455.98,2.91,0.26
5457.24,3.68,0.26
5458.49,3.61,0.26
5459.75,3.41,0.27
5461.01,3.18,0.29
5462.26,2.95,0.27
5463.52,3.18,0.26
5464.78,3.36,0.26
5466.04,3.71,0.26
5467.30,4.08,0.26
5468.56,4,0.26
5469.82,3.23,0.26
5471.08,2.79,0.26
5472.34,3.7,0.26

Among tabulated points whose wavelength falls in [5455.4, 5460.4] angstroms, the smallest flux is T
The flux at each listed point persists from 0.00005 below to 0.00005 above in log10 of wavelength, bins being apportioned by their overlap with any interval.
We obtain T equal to 2.91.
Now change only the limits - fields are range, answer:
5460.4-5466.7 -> 2.95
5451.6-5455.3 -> 3.16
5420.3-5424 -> 3.53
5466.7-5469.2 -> 4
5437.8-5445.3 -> 3.54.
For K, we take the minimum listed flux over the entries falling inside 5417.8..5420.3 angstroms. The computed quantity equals 3.92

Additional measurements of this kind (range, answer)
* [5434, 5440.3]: 3.04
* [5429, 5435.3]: 2.71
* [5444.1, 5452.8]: 2.75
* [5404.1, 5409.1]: 2.57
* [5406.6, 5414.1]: 2.24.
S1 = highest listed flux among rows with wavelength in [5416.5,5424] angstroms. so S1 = 4.35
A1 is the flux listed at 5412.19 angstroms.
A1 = 3.24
